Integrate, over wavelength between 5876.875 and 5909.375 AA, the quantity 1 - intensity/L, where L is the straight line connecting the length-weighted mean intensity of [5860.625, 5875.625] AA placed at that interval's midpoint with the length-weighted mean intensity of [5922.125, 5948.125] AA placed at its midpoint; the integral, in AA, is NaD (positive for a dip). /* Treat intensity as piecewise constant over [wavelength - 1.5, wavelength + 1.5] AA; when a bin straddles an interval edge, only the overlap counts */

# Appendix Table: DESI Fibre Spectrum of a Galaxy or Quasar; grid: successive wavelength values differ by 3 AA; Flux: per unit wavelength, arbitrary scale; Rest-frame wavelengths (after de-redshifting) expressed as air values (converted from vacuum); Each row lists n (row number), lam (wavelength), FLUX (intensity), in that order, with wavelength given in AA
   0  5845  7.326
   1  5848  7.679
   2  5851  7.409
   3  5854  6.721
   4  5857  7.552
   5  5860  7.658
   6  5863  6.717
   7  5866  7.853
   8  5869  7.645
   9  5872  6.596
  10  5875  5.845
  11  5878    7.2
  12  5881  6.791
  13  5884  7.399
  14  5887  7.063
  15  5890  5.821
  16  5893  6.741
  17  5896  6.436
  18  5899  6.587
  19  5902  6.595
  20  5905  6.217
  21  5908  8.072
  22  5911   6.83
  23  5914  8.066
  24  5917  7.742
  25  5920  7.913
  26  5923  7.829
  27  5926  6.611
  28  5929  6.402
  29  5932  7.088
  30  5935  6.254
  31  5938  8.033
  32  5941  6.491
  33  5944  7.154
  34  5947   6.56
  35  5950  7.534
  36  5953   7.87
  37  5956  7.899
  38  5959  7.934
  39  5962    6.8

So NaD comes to 0.9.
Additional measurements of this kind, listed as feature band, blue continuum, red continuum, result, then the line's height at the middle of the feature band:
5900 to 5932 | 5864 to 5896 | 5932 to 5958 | -0.64 AA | 7.07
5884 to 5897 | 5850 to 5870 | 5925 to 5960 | 1.18 AA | 7.28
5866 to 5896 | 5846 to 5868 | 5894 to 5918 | 1.63 AA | 7.21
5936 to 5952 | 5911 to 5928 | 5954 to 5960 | 1.29 AA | 7.78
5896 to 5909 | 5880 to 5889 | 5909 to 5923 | 1.11 AA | 7.4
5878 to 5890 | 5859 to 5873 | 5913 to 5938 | 0.58 AA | 7.29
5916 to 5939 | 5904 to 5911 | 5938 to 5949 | -0.55 AA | 7.04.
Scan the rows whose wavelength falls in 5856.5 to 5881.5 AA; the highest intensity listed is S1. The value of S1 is 7.853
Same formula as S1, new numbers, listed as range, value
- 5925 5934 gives 7.088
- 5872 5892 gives 7.399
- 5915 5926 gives 7.913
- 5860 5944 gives 8.072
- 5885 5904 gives 7.063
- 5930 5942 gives 8.033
